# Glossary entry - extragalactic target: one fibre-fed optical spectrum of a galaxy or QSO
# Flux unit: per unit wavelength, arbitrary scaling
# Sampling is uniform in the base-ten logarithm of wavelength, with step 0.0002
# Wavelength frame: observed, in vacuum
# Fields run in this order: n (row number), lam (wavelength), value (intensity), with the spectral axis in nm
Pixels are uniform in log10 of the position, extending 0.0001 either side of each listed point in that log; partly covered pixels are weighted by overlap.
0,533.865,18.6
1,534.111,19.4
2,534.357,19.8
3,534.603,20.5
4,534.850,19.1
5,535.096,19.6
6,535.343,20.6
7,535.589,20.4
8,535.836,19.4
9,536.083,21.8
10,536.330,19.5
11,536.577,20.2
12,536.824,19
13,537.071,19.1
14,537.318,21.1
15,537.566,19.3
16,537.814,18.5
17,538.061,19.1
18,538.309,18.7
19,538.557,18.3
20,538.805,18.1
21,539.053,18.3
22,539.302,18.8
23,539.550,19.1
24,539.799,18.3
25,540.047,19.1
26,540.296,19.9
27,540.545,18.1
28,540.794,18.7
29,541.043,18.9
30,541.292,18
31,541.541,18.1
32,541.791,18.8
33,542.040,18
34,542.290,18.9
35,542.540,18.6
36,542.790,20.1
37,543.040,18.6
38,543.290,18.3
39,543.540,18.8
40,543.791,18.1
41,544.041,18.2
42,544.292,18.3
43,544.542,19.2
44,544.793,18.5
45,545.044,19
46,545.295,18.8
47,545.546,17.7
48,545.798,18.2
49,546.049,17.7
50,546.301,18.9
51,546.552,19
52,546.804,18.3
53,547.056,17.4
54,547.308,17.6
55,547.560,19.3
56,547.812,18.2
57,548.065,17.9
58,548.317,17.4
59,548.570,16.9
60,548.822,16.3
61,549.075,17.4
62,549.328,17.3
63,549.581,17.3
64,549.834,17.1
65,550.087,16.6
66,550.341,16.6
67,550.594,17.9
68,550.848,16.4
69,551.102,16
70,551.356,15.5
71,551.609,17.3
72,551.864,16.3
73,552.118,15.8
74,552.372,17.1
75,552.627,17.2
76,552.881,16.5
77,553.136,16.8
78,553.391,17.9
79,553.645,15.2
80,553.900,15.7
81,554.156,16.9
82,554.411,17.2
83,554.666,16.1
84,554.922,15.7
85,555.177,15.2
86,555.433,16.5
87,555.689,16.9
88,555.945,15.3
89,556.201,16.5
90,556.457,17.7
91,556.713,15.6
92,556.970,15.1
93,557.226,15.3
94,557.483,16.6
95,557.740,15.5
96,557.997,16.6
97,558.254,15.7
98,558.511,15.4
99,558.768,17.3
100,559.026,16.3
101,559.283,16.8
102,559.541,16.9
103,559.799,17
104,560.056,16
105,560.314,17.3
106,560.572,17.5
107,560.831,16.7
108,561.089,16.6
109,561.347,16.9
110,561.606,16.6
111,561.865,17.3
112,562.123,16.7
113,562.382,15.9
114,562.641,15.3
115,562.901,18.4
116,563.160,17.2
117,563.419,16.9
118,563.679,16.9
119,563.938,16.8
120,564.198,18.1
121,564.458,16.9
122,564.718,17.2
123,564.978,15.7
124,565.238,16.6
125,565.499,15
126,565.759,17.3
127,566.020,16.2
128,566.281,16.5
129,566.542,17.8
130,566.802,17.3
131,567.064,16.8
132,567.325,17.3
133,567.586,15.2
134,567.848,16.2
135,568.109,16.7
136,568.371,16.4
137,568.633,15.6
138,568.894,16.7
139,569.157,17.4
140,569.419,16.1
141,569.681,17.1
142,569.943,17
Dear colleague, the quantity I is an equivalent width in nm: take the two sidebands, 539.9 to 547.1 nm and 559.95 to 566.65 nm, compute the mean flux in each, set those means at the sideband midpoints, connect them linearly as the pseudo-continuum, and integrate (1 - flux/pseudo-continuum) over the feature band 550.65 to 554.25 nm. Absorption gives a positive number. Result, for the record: 0.26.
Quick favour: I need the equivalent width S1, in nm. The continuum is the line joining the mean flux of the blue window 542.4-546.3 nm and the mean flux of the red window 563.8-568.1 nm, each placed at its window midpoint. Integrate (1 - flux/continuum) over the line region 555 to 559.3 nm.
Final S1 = 0.33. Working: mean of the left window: 18.5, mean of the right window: 16.7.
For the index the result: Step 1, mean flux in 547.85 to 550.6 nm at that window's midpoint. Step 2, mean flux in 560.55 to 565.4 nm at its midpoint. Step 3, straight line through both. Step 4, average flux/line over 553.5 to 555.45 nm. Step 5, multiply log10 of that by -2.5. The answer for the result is 0.064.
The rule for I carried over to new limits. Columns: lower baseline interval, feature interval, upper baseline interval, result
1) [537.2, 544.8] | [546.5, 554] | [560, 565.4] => 0.365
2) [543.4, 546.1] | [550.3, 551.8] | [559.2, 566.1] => 0.104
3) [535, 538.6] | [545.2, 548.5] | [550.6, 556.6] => -0.077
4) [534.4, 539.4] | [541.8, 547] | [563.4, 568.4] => 0.057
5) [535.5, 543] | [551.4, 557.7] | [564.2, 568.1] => 0.481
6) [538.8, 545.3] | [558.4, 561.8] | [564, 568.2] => 0.086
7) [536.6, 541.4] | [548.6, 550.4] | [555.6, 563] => 0.070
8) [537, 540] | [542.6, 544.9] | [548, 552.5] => -0.091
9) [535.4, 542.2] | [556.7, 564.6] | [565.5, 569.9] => 0.281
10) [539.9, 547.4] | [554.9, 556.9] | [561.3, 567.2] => 0.152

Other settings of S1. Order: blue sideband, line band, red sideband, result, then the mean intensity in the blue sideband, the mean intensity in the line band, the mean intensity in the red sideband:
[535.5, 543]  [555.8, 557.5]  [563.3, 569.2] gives 0.15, 19.1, 16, 16.7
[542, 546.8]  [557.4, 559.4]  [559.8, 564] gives 0.11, 18.6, 16.3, 16.8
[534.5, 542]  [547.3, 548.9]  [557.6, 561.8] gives 0.03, 19.2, 17.7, 16.6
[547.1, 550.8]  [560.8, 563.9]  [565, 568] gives -0.01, 17.4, 16.8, 16.5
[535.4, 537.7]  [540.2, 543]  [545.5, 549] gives 0.04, 20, 18.7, 17.9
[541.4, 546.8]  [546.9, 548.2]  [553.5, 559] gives -0.02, 18.6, 18.1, 16.1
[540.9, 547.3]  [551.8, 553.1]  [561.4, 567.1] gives 0.09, 18.5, 16.6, 16.8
